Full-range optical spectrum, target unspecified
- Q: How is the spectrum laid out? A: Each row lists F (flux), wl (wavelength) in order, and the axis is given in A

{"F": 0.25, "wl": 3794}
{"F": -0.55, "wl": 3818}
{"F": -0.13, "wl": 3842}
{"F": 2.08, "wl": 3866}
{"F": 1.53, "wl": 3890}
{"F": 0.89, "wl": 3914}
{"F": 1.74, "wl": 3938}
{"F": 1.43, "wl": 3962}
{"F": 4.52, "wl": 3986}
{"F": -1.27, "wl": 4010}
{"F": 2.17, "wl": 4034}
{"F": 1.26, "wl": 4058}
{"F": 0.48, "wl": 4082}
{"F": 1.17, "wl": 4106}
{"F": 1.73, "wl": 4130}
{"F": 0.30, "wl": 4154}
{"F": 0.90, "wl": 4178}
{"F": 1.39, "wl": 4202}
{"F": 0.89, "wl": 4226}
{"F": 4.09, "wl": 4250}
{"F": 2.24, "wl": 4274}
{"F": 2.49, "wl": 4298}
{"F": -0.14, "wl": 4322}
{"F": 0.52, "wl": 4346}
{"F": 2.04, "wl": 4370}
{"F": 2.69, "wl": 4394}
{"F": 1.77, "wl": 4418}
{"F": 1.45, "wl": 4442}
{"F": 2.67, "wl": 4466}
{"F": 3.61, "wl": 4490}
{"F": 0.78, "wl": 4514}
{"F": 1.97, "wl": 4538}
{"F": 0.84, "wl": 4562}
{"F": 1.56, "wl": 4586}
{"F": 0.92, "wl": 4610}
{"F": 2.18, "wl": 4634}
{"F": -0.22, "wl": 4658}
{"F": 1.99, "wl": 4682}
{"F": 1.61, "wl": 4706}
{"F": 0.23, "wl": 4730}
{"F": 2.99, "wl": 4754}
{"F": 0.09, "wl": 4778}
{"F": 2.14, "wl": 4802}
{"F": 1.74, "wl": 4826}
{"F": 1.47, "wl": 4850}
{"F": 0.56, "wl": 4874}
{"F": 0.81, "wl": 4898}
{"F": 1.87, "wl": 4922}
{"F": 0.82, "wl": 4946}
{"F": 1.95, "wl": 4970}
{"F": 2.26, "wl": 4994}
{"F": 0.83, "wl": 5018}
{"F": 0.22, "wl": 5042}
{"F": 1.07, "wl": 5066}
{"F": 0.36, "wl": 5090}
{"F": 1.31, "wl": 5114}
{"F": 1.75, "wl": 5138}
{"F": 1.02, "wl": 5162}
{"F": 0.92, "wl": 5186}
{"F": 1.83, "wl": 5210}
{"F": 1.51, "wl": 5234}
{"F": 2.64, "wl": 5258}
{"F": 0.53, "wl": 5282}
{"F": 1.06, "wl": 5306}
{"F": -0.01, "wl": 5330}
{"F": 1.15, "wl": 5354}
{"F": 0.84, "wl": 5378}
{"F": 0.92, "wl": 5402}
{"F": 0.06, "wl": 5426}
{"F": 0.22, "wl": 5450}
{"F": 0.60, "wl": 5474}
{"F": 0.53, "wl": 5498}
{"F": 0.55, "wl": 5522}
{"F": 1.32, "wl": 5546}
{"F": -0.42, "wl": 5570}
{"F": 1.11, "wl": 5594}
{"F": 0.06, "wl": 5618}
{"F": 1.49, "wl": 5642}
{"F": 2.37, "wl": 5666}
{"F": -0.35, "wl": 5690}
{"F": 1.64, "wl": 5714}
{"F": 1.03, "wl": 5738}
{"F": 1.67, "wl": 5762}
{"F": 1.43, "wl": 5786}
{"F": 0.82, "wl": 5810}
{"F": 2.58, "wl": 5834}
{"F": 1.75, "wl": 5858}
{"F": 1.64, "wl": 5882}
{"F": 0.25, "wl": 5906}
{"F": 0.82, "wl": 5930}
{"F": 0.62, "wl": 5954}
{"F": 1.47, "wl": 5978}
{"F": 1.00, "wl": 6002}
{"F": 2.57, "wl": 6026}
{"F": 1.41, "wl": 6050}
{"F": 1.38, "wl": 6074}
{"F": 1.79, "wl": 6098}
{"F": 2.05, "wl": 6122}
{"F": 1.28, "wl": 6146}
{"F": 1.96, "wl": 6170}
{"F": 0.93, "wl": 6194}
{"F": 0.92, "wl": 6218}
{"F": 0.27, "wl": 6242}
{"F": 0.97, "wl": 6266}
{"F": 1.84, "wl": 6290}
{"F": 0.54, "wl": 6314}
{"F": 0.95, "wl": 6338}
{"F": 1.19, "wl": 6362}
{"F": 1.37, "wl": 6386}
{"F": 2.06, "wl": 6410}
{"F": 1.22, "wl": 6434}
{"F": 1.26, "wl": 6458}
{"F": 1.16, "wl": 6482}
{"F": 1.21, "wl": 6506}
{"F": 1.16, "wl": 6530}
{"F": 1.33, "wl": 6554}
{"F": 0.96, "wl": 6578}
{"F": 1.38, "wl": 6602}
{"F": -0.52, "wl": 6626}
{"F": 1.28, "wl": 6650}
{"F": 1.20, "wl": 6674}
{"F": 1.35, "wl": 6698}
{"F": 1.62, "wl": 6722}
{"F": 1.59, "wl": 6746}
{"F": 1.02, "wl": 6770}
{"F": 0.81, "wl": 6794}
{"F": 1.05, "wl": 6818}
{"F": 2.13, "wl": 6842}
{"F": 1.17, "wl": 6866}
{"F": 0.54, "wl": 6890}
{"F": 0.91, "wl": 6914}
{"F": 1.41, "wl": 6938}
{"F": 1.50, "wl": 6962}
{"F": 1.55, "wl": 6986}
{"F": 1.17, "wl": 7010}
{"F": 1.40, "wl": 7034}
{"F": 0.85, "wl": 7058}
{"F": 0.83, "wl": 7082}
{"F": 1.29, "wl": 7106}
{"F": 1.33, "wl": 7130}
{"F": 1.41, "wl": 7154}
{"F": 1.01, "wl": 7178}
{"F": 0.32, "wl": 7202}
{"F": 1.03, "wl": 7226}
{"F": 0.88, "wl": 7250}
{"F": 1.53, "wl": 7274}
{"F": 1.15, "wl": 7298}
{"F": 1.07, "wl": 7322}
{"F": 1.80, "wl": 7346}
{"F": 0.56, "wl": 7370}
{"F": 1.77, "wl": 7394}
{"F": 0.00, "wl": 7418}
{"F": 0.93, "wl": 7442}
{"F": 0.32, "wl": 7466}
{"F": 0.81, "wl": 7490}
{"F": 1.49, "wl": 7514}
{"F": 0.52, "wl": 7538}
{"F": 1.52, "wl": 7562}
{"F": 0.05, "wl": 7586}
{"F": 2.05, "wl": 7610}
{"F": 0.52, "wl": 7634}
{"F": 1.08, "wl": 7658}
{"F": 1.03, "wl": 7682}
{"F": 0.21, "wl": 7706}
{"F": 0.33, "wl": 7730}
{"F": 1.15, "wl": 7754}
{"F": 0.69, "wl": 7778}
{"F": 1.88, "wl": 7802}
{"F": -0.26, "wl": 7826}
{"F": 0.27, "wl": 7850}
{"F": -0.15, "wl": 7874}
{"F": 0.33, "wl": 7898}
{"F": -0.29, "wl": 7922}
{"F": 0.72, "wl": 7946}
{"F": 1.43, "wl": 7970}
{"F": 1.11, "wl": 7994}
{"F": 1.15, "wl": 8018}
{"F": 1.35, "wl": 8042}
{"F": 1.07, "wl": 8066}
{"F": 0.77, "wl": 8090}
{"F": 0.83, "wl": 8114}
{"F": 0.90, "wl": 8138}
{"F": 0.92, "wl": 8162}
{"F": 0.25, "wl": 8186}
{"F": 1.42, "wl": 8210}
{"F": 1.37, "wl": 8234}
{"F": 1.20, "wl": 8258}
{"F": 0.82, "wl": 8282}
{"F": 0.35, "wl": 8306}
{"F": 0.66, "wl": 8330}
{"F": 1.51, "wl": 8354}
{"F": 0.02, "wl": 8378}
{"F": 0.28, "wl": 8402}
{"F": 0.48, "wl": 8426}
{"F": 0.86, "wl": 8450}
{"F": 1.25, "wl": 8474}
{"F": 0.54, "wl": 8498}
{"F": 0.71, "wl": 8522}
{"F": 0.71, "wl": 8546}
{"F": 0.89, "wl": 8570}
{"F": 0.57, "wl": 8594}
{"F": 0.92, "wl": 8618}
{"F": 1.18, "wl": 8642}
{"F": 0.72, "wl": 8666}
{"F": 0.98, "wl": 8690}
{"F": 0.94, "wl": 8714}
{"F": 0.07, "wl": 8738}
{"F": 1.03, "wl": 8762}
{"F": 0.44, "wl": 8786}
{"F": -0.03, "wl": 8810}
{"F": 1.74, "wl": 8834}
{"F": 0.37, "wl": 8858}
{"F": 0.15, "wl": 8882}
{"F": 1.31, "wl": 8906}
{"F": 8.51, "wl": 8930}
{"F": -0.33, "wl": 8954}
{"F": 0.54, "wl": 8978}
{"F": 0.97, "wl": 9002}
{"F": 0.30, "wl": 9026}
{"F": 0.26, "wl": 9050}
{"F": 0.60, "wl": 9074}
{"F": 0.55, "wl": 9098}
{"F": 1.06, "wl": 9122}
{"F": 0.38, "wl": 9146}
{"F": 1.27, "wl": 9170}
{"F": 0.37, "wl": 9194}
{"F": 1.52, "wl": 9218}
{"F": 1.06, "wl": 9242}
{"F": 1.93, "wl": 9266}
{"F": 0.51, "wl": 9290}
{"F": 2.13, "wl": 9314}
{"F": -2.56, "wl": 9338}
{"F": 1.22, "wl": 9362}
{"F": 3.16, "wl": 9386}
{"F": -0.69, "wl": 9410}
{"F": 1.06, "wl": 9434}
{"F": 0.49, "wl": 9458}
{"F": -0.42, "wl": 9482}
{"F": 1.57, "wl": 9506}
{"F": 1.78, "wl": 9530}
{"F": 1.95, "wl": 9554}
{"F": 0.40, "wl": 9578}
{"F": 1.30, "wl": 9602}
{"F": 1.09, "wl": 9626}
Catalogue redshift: 1.39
